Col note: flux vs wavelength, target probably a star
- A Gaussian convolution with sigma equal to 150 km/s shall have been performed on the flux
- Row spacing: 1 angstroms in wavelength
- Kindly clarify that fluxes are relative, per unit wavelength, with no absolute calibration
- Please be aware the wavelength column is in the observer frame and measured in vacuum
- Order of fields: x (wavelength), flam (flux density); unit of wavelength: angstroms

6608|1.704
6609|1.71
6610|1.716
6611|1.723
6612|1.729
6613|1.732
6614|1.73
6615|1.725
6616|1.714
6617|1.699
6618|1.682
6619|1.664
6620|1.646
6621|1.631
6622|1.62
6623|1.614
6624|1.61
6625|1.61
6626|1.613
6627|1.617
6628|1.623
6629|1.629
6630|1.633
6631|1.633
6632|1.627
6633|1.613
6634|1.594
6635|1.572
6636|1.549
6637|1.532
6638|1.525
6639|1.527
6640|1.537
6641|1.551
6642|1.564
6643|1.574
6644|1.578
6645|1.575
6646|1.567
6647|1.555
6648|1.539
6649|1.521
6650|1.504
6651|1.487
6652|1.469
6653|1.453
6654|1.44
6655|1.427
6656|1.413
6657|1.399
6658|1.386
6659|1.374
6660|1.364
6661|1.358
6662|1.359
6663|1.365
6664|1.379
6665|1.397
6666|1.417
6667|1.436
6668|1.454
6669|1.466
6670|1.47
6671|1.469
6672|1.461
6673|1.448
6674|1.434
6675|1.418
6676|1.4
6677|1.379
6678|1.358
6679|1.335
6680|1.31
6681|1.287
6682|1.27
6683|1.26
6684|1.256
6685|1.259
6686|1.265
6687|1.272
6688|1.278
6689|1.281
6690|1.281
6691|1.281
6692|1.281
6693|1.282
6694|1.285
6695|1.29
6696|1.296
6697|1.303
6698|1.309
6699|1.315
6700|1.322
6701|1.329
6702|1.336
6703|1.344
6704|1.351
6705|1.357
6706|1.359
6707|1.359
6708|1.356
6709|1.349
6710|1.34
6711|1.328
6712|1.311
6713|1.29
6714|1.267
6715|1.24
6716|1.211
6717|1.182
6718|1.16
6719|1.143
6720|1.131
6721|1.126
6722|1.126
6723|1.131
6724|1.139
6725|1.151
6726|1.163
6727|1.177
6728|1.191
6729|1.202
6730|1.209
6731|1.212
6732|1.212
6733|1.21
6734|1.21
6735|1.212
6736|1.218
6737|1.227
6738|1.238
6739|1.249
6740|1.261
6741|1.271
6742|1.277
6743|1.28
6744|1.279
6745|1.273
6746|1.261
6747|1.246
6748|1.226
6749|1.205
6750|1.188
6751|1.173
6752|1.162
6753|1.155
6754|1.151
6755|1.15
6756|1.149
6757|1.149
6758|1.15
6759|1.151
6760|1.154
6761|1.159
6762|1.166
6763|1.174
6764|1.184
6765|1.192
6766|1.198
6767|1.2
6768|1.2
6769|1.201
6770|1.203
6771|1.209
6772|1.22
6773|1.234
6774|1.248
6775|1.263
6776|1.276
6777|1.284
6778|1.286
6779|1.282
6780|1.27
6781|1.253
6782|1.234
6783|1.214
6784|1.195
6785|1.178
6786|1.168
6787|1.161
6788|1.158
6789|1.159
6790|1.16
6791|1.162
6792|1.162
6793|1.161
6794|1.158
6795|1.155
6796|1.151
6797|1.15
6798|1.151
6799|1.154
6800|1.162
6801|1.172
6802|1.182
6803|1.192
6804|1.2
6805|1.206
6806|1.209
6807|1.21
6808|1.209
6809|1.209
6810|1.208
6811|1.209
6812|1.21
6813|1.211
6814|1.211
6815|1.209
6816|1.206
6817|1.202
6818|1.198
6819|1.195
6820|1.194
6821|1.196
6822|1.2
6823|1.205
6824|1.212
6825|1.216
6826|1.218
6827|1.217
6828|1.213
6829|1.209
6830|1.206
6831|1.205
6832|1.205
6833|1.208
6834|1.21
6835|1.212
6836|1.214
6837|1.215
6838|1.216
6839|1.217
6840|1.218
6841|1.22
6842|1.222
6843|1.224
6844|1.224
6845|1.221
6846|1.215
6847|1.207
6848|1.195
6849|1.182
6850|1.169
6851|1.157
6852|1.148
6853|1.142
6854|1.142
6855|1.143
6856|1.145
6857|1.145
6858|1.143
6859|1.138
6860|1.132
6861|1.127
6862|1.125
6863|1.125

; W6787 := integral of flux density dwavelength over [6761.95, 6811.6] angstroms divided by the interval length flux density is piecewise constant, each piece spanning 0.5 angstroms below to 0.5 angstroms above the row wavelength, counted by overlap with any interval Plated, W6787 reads 1.2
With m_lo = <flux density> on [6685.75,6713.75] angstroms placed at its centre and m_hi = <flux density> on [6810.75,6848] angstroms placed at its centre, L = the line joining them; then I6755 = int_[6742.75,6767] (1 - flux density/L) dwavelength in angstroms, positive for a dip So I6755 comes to 1.51 angstroms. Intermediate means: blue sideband 1.31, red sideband 1.21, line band 1.19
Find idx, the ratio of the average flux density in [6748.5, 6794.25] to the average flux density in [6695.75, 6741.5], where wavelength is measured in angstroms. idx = 0.96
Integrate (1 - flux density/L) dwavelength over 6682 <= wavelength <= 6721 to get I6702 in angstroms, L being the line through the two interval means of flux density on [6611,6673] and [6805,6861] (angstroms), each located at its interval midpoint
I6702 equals 4.1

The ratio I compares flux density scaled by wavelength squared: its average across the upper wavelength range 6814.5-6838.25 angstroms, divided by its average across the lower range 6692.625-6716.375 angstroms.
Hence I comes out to 0.95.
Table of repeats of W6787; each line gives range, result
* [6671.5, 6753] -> 1.27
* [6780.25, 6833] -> 1.19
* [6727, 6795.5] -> 1.21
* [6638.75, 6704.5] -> 1.39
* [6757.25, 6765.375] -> 1.17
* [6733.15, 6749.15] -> 1.25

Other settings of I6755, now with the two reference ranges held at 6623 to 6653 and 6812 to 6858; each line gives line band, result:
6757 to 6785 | 2.2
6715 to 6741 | 3.9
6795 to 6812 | 1.0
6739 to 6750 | 0.9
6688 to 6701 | 1.5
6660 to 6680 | 1.3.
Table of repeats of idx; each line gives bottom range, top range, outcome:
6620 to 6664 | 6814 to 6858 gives 0.78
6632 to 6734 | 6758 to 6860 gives 0.88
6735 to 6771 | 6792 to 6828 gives 0.99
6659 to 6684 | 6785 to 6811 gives 0.85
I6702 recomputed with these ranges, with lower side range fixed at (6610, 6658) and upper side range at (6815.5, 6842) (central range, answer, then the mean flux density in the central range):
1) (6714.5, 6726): 2.1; 1.16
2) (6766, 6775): 0.7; 1.22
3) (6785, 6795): 1.0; 1.16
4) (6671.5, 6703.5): 3.5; 1.32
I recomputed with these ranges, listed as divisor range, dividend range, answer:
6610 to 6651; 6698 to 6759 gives 0.79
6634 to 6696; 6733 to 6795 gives 0.88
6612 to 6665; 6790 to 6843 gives 0.81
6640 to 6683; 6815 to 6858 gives 0.88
